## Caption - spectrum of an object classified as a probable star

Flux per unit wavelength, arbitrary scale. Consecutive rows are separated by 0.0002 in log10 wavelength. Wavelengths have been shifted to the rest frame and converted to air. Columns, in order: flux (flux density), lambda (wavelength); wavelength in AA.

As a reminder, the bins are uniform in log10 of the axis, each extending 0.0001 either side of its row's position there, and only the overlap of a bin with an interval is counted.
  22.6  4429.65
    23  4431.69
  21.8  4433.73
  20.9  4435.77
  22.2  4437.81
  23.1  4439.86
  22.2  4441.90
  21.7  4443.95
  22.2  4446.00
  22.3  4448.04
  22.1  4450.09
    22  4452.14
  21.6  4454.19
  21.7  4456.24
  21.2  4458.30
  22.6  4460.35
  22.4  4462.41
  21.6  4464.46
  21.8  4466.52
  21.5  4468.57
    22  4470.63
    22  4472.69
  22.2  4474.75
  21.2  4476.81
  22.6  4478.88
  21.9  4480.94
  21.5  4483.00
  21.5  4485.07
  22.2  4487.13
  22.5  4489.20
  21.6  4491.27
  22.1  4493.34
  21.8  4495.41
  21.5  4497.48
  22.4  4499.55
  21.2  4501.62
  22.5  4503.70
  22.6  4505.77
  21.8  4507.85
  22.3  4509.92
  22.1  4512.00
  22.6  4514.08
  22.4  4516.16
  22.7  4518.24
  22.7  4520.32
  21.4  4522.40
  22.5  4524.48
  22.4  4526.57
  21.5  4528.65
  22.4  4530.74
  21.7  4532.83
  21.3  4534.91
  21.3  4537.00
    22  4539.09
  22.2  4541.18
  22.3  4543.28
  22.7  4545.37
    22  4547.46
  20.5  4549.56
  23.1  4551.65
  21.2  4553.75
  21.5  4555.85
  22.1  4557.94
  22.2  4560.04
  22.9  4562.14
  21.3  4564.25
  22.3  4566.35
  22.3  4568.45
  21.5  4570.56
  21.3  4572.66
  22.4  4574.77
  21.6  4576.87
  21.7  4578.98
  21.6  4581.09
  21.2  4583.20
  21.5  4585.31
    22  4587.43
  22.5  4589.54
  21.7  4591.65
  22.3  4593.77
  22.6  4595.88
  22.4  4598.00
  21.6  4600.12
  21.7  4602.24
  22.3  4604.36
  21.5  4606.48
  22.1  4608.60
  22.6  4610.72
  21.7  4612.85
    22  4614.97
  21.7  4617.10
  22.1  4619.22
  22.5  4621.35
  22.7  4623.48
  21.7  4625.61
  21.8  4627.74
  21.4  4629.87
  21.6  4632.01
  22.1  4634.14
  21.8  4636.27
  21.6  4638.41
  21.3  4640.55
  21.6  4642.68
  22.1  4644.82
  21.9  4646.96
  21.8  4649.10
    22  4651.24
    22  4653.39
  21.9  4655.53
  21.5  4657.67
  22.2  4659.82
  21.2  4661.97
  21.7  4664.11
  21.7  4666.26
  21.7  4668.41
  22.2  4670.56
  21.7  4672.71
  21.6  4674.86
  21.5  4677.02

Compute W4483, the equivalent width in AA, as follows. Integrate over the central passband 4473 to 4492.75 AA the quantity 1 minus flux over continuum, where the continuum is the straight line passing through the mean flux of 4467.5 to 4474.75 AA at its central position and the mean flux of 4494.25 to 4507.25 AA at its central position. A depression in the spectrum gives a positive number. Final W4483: 0.0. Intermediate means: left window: 21.9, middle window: 21.9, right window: 22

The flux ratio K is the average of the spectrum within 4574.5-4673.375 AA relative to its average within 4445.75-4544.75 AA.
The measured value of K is 1.0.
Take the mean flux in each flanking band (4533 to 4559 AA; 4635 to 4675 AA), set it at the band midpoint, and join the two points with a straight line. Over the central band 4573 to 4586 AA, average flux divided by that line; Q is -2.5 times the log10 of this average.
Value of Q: 0.009 mag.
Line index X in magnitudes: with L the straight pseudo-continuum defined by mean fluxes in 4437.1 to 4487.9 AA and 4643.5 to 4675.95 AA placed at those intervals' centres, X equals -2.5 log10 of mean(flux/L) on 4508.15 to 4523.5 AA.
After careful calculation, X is -0.018 mag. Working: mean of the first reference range 22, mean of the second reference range 21.8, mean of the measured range 22.3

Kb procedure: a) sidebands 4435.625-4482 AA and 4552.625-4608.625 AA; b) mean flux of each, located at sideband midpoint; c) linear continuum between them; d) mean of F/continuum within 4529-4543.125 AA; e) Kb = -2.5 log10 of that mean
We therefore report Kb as 0.01 mag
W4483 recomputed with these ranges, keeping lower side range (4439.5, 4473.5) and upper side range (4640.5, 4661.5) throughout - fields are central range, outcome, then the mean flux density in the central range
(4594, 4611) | -0.17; 22.1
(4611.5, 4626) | -0.15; 22.1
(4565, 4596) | 0.02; 21.9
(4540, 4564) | -0.14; 22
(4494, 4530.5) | -0.34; 22.1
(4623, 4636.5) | 0.01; 21.8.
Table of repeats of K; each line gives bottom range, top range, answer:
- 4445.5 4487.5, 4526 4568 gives 1.00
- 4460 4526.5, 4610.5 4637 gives 1.00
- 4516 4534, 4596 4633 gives 0.99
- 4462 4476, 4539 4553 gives 1.01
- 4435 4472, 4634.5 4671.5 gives 0.99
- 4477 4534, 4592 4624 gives 1.00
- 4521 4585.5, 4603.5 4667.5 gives 1.00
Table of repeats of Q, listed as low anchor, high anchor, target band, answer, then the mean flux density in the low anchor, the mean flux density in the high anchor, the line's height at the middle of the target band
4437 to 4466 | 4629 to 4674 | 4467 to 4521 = 0.00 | 22.1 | 21.8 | 22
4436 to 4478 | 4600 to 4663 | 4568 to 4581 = 0.01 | 22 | 21.9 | 21.9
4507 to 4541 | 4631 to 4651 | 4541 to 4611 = 0.00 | 22.1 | 21.8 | 21.9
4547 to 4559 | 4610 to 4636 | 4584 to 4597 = -0.01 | 21.7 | 22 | 21.9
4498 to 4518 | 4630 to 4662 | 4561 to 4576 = 0.00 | 22.2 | 21.8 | 22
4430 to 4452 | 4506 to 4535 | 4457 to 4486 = 0.02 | 22.2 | 22.2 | 22.2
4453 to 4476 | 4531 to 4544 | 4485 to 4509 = -0.01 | 21.9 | 21.8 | 21.8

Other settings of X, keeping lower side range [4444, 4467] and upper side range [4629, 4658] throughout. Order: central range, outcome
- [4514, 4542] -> -0.009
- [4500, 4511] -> -0.010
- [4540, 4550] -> -0.008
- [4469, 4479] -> 0.002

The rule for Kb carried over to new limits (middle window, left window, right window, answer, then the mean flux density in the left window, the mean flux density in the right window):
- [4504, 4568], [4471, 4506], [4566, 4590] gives -0.01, 21.9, 21.8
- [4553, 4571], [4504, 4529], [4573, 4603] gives 0.00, 22.3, 21.9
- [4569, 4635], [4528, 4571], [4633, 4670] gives 0.00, 21.9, 21.8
